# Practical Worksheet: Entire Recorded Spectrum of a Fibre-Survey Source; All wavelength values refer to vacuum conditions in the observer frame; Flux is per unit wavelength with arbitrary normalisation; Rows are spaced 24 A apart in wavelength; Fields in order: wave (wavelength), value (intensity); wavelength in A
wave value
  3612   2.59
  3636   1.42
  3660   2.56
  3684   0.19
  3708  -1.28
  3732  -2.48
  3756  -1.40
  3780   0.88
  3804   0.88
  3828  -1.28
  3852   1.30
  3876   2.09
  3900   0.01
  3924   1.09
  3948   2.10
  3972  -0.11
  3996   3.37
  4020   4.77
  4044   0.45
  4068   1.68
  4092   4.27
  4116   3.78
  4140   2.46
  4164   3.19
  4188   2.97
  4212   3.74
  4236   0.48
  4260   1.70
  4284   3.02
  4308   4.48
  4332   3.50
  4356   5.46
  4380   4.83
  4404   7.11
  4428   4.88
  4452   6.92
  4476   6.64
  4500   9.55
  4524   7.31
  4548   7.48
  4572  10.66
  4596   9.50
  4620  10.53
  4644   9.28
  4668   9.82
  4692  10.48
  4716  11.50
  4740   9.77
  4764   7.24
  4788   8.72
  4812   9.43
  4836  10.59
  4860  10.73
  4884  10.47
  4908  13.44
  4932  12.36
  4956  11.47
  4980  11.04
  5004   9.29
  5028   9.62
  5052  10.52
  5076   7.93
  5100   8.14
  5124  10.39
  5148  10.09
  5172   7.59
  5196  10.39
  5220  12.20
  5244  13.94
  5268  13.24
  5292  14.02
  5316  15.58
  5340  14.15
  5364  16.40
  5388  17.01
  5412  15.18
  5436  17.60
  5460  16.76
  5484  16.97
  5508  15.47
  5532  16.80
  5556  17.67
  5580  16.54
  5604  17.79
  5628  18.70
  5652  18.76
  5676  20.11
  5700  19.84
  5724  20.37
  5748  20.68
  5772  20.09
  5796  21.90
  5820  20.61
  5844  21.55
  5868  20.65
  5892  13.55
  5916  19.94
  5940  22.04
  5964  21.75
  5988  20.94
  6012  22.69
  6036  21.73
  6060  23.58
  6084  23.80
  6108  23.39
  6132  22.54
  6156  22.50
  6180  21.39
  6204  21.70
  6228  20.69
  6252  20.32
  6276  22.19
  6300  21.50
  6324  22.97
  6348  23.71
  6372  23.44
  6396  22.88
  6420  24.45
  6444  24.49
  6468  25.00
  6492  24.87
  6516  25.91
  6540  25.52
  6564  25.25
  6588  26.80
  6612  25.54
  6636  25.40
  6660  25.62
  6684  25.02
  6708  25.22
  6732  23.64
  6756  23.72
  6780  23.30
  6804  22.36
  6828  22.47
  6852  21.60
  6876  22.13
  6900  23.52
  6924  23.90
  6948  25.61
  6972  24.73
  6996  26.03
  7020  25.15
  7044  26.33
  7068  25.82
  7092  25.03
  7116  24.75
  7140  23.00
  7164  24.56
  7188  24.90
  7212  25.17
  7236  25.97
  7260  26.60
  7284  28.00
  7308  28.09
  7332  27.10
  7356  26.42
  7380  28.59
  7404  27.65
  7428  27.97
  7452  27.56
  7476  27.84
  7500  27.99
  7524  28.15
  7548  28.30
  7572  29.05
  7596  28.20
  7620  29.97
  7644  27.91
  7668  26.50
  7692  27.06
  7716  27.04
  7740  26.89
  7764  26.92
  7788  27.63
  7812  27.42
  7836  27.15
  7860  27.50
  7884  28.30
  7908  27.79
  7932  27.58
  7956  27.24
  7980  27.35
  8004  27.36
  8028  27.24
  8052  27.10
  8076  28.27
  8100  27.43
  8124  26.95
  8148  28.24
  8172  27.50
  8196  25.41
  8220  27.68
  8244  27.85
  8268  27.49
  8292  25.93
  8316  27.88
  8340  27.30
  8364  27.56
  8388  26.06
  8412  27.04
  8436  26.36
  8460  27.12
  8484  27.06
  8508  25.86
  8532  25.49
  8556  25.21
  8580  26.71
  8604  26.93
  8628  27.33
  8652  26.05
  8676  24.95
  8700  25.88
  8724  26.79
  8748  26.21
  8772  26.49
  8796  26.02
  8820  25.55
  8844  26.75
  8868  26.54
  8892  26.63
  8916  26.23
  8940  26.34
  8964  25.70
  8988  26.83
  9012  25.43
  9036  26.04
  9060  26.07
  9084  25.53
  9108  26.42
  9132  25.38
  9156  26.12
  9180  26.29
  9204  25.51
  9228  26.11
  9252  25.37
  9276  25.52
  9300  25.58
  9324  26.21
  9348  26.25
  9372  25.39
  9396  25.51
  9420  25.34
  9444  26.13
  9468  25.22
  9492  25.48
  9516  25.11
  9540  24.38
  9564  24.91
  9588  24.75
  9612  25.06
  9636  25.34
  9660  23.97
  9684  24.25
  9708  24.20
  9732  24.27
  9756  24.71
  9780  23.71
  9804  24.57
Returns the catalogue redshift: 0.000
